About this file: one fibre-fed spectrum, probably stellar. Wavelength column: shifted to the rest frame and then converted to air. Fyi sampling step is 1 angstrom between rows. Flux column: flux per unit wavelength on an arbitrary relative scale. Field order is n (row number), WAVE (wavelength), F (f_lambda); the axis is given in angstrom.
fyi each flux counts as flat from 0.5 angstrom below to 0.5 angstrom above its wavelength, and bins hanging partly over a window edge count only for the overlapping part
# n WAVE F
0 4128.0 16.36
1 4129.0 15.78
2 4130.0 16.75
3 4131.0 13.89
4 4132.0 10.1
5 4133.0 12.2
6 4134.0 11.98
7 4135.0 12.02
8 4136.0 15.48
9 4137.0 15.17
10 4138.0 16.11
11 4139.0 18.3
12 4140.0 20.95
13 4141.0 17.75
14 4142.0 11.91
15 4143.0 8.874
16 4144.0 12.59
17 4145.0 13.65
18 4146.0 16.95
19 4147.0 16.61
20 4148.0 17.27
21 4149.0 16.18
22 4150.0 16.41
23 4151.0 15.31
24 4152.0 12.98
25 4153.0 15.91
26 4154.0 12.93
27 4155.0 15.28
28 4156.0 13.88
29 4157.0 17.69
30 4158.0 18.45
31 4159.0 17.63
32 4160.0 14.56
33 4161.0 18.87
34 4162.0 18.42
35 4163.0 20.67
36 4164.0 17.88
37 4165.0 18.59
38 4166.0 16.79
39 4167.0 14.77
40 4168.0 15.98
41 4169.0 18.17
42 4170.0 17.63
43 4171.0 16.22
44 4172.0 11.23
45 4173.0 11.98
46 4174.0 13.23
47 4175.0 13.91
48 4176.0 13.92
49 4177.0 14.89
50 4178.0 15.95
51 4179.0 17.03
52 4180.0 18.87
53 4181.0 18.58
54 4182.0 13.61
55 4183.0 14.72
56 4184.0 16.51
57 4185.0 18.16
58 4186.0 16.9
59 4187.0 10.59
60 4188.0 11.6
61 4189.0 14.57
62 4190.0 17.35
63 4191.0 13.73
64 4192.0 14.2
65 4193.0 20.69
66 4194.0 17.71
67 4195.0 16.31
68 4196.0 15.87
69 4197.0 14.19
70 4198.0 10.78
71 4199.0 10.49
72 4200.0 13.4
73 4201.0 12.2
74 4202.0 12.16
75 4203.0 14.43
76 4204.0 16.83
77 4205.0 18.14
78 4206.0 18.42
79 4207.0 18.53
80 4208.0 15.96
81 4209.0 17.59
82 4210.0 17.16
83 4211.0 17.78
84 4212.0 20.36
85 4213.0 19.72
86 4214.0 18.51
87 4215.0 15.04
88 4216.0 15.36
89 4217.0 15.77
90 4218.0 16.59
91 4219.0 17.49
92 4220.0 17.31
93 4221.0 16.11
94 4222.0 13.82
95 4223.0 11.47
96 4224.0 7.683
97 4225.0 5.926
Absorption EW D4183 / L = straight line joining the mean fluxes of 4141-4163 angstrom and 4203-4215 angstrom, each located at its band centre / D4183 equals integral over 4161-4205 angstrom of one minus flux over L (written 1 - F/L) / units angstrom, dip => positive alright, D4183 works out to 3.3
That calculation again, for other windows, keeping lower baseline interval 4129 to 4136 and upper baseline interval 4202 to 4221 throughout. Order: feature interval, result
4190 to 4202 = 1.32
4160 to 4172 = -1.92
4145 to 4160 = -1.72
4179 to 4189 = 0.13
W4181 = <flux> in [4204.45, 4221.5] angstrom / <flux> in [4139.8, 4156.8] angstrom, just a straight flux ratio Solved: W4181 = 1.2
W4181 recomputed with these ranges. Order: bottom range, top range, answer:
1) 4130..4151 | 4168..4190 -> 1.03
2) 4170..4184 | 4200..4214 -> 1.11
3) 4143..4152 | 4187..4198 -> 1.00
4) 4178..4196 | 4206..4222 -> 1.08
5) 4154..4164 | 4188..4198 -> 0.91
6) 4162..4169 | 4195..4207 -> 0.83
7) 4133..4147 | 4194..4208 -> 1.01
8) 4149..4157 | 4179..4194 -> 1.06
